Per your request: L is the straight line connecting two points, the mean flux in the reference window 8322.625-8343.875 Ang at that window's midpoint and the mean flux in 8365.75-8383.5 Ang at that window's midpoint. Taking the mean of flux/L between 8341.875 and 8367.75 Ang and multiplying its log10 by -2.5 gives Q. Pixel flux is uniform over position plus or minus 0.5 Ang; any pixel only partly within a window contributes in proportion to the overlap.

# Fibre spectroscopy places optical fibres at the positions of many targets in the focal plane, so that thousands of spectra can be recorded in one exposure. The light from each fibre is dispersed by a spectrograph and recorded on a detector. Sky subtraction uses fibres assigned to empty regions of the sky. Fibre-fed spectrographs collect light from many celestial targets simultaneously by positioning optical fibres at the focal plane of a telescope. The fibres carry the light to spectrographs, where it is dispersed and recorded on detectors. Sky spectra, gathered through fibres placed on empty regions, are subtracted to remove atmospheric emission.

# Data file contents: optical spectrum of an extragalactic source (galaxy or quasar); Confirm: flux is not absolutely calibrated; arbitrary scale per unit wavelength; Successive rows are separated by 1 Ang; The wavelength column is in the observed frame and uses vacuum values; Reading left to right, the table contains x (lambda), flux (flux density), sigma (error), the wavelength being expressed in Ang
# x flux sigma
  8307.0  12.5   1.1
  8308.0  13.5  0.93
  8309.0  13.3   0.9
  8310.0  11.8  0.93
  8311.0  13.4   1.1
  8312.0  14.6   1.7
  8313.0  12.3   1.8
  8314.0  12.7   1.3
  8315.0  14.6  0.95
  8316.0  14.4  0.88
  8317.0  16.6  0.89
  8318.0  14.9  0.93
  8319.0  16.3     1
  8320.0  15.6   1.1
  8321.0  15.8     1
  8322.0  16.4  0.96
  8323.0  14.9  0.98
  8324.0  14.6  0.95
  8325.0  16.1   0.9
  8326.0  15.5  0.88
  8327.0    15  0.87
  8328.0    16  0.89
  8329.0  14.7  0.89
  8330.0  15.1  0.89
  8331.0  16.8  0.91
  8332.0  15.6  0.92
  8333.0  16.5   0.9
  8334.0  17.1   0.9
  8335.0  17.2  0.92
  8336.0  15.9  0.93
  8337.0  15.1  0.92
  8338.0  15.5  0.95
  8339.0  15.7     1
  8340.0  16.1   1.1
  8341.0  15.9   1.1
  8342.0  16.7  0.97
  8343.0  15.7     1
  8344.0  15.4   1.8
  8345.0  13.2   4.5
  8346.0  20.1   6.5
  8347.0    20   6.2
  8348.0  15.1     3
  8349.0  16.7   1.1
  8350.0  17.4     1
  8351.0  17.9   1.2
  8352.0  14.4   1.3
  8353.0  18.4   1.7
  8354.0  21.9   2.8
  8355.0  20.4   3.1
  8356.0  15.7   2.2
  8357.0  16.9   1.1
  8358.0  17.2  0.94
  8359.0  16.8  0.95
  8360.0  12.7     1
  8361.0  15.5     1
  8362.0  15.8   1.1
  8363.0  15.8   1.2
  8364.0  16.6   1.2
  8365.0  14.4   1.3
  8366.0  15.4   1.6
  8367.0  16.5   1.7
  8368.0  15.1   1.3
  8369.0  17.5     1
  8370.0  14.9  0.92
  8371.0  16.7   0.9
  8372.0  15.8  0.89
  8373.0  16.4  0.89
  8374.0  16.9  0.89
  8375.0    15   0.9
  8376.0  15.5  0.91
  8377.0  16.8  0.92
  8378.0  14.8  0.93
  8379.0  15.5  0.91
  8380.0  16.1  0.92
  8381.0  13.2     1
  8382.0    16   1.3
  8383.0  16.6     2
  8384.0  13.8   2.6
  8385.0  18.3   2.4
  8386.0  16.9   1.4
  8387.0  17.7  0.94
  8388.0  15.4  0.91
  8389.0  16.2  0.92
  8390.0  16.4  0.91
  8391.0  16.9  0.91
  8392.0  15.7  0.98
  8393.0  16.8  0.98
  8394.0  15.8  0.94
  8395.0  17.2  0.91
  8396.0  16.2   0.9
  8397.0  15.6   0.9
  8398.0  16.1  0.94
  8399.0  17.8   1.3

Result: -0.05 mag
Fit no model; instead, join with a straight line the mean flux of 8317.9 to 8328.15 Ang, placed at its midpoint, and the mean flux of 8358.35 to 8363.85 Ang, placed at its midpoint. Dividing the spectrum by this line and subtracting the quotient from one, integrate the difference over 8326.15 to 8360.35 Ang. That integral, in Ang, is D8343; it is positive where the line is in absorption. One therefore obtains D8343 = -2.2 Ang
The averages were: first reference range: 15.6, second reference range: 15.5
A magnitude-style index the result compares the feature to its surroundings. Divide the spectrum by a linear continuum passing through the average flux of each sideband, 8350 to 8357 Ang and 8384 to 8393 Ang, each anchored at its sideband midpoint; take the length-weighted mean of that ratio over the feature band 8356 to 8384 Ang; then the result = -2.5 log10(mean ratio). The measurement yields 0.10 mag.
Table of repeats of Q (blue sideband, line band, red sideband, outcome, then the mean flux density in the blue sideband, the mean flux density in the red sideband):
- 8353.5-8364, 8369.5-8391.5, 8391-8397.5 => 0.03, 16.9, 16.3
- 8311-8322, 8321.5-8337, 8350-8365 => -0.03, 14.8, 16.8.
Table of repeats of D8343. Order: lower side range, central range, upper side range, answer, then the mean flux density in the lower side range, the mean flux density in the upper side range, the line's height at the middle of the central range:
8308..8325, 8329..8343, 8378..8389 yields -1.0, 14.5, 15.9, 14.9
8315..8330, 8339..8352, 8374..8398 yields -0.7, 15.4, 16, 15.7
